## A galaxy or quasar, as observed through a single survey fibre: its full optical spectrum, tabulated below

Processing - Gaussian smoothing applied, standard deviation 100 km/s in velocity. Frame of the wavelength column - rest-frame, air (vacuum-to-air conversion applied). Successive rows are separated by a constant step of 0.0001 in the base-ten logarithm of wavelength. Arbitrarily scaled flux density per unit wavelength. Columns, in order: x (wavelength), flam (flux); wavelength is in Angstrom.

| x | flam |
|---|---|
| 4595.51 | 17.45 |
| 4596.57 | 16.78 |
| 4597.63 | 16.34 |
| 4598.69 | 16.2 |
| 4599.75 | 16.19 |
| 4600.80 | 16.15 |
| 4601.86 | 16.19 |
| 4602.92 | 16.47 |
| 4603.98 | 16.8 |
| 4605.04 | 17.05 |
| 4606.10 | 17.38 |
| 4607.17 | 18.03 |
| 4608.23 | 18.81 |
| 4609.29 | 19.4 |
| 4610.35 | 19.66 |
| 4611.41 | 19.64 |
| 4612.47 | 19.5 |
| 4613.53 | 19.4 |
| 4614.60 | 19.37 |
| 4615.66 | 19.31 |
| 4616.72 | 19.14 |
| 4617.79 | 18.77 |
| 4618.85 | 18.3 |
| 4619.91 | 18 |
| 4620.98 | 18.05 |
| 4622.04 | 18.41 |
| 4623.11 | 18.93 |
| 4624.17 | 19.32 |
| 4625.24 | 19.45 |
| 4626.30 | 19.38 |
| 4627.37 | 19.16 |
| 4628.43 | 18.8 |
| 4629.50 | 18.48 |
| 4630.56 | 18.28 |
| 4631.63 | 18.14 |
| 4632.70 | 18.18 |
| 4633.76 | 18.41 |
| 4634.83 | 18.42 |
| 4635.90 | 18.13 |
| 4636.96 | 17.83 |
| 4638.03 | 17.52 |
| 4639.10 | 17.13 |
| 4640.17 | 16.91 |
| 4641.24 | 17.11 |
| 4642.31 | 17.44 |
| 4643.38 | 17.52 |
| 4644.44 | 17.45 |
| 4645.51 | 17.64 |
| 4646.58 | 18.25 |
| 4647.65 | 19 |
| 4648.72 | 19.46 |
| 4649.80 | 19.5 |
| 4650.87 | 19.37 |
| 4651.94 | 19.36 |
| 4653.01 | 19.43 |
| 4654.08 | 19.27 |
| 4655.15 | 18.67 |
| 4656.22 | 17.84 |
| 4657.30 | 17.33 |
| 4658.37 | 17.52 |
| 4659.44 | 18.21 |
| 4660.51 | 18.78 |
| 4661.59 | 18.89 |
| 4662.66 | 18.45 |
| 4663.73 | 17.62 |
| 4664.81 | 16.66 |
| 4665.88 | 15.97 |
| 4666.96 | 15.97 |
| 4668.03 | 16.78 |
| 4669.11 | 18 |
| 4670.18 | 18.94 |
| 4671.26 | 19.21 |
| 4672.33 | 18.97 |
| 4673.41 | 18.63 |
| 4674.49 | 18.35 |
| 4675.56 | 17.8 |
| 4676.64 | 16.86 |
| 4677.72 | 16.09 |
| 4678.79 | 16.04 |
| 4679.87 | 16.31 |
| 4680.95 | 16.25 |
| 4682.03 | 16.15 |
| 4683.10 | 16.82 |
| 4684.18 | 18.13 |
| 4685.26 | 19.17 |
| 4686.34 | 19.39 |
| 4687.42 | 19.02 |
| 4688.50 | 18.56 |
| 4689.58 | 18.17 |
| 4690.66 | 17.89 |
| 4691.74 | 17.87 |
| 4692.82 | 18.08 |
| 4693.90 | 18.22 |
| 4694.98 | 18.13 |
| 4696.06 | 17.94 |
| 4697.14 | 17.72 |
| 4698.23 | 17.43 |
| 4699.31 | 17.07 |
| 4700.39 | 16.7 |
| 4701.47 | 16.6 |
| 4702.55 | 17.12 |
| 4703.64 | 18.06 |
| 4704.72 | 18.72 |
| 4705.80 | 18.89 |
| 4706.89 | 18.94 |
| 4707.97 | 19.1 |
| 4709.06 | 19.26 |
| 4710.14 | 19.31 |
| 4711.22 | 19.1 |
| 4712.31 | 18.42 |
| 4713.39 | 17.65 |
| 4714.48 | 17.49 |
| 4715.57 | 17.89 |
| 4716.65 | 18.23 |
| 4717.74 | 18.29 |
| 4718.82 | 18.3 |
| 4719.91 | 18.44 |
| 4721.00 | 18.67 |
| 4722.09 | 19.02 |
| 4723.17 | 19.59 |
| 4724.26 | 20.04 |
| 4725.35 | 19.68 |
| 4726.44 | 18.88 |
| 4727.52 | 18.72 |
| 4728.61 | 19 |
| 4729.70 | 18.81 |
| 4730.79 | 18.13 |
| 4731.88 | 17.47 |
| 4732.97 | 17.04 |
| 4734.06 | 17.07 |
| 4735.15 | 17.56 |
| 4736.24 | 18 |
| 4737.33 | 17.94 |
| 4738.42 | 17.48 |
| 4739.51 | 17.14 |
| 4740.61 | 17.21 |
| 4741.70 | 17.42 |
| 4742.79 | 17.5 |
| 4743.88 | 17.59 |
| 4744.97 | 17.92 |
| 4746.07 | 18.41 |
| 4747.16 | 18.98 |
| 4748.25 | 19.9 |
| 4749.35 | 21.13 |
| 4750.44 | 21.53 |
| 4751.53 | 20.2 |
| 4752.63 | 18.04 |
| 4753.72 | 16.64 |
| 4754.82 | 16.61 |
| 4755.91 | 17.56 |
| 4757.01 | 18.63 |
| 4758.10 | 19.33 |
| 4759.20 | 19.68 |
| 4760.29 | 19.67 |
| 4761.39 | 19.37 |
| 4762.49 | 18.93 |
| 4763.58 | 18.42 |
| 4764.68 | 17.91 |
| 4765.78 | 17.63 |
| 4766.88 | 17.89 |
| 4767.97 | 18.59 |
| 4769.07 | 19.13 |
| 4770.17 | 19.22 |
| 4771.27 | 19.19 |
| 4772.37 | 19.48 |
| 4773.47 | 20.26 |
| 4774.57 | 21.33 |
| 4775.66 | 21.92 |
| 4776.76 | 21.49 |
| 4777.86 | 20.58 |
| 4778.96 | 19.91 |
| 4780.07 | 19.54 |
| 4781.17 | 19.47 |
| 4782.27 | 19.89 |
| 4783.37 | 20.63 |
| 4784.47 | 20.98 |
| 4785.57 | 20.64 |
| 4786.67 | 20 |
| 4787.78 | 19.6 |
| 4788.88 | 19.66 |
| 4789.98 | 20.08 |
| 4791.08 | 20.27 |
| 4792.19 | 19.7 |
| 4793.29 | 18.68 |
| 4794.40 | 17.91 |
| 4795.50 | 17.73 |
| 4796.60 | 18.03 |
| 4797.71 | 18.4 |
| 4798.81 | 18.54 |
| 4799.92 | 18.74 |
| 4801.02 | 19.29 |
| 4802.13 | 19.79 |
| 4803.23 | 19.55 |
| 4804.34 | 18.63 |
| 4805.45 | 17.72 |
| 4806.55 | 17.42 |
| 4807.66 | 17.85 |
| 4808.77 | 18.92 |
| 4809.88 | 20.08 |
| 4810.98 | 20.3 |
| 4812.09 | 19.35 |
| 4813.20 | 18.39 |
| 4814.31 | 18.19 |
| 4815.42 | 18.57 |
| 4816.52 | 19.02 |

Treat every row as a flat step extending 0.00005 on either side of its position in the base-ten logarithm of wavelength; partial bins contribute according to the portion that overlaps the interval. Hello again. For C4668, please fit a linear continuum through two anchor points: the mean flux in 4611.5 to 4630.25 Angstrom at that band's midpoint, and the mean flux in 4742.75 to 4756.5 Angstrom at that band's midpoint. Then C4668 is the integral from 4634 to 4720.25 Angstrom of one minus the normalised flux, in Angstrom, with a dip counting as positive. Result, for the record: 3.8 Angstrom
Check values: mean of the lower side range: 18.9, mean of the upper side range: 18.7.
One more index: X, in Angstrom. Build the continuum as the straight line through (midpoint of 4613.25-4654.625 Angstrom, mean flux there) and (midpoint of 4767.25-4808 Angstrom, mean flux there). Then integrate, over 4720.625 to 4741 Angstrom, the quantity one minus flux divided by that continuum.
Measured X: 0.9 Angstrom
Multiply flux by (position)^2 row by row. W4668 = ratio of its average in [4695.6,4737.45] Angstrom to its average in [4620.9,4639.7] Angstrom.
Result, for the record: 1.0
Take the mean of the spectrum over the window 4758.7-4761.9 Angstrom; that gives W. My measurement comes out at 19.6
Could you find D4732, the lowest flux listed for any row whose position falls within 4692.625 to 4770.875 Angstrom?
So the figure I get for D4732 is 16.6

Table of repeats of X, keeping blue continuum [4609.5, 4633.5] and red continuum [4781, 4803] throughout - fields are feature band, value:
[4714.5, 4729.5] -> 0.3 Angstrom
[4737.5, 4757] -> 1.0 Angstrom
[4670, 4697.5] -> 1.8 Angstrom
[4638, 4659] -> 0.9 Angstrom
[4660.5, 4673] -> 0.8 Angstrom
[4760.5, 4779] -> -0.1 Angstrom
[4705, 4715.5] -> 0.3 Angstrom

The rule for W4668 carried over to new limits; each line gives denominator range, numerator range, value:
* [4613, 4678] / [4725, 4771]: 1.05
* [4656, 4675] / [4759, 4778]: 1.14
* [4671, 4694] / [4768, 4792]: 1.18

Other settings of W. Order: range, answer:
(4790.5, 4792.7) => 20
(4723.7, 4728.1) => 19.3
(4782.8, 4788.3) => 20.4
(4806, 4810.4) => 18.5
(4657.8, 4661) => 18.2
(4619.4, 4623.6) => 18.3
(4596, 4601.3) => 16.4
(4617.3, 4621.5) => 18.3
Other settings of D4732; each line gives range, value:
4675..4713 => 16.04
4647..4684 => 15.97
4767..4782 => 18.59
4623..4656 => 16.91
